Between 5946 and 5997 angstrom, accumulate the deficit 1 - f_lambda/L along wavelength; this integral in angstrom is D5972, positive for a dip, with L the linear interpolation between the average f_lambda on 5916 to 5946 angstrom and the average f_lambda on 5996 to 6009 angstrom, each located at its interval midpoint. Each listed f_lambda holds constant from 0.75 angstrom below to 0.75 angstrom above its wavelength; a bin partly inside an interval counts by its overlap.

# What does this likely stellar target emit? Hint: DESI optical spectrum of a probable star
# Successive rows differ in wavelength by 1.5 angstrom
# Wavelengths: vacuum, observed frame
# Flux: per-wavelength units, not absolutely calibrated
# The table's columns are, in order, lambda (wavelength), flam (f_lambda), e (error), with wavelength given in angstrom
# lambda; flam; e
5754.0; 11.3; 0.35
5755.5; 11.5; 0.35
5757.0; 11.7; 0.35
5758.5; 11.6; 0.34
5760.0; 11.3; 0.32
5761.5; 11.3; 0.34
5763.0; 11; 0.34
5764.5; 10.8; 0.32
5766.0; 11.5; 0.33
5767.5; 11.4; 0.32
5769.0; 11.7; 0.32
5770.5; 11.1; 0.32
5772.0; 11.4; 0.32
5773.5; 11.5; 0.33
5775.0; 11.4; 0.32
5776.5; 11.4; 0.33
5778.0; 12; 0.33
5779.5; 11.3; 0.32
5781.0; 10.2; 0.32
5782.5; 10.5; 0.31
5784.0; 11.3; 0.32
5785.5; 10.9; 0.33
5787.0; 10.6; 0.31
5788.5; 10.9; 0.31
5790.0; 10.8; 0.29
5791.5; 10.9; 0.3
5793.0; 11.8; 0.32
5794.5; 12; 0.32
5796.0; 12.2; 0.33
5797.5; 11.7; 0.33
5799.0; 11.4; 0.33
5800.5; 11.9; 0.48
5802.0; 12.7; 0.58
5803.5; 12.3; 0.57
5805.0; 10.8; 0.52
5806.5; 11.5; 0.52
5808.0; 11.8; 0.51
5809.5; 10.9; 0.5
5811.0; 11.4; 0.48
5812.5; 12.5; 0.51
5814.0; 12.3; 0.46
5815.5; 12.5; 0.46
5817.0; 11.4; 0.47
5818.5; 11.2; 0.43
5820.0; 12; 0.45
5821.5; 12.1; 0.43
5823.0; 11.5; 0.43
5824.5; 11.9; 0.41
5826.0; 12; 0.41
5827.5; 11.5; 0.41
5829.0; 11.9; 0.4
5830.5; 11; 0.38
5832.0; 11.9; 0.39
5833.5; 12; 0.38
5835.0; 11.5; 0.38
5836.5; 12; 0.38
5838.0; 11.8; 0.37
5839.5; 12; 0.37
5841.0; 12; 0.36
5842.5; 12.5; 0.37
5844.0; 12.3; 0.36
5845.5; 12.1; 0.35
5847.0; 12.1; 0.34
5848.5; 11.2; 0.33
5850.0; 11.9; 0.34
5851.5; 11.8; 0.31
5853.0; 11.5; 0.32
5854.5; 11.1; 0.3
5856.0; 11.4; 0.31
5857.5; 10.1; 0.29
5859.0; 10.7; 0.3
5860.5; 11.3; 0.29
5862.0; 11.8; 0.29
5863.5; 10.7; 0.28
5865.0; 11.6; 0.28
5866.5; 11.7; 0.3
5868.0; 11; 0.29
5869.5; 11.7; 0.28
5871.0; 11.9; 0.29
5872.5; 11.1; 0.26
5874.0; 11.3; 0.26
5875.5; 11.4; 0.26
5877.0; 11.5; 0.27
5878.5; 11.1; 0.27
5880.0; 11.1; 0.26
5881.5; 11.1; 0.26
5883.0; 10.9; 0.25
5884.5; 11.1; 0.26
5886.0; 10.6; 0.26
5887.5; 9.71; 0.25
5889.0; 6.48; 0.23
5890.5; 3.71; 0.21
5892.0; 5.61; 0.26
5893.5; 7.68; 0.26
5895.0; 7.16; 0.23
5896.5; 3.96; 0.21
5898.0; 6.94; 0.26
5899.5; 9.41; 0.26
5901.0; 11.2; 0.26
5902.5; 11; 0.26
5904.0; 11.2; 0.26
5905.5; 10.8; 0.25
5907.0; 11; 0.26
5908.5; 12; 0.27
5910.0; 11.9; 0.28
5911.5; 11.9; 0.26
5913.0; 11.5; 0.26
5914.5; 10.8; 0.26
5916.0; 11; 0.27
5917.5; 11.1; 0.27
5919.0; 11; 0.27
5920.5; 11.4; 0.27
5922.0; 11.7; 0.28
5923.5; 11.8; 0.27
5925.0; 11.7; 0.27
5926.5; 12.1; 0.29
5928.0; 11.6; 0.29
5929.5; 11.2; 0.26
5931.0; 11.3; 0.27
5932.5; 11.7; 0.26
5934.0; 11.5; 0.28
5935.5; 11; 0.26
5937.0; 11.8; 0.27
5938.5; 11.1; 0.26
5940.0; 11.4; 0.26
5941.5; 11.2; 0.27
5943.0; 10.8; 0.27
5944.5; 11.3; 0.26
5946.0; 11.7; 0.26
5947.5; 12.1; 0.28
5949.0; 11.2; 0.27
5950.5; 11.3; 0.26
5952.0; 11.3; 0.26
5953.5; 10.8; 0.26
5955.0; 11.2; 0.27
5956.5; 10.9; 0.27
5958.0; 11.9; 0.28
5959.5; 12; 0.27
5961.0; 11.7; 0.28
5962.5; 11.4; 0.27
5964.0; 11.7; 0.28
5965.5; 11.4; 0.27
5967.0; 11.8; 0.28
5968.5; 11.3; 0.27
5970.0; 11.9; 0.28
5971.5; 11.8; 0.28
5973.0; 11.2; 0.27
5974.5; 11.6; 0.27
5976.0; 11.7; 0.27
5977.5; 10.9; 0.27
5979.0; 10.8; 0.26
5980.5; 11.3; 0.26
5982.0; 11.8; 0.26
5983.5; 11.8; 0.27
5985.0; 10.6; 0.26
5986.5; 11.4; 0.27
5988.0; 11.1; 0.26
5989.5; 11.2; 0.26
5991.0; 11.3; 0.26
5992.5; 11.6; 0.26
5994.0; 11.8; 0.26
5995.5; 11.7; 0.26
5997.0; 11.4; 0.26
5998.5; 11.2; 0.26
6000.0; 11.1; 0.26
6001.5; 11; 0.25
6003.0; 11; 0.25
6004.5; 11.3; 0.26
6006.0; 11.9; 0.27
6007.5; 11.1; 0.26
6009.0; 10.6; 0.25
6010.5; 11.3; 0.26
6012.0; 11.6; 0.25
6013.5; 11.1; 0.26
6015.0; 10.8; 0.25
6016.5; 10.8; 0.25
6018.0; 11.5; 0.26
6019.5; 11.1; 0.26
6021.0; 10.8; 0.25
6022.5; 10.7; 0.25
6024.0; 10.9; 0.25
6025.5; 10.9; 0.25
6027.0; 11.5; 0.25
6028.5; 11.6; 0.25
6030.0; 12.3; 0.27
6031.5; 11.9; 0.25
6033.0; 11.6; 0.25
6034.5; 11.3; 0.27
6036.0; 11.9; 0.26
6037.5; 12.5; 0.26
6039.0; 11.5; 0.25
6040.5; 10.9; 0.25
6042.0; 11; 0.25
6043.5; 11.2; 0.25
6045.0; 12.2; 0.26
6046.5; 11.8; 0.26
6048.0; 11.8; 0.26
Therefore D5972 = -0.6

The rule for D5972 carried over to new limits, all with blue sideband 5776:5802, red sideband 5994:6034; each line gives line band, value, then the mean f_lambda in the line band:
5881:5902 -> 5.7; 8.25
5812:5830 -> -0.9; 11.9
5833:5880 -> -1.0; 11.5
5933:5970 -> -0.4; 11.4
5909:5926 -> -0.2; 11.5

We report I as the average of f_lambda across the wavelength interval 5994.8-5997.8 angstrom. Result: 11.5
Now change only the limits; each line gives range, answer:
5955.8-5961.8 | 11.6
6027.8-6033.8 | 11.8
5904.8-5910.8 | 11.4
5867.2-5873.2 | 11.4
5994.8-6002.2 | 11.3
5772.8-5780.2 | 11.5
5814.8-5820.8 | 11.8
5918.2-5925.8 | 11.5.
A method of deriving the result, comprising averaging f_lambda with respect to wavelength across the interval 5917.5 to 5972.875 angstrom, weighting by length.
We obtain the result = 11.5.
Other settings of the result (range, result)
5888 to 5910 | 8.57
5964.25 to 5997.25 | 11.4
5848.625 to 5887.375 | 11.2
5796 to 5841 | 11.8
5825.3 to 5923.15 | 10.8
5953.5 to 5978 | 11.5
